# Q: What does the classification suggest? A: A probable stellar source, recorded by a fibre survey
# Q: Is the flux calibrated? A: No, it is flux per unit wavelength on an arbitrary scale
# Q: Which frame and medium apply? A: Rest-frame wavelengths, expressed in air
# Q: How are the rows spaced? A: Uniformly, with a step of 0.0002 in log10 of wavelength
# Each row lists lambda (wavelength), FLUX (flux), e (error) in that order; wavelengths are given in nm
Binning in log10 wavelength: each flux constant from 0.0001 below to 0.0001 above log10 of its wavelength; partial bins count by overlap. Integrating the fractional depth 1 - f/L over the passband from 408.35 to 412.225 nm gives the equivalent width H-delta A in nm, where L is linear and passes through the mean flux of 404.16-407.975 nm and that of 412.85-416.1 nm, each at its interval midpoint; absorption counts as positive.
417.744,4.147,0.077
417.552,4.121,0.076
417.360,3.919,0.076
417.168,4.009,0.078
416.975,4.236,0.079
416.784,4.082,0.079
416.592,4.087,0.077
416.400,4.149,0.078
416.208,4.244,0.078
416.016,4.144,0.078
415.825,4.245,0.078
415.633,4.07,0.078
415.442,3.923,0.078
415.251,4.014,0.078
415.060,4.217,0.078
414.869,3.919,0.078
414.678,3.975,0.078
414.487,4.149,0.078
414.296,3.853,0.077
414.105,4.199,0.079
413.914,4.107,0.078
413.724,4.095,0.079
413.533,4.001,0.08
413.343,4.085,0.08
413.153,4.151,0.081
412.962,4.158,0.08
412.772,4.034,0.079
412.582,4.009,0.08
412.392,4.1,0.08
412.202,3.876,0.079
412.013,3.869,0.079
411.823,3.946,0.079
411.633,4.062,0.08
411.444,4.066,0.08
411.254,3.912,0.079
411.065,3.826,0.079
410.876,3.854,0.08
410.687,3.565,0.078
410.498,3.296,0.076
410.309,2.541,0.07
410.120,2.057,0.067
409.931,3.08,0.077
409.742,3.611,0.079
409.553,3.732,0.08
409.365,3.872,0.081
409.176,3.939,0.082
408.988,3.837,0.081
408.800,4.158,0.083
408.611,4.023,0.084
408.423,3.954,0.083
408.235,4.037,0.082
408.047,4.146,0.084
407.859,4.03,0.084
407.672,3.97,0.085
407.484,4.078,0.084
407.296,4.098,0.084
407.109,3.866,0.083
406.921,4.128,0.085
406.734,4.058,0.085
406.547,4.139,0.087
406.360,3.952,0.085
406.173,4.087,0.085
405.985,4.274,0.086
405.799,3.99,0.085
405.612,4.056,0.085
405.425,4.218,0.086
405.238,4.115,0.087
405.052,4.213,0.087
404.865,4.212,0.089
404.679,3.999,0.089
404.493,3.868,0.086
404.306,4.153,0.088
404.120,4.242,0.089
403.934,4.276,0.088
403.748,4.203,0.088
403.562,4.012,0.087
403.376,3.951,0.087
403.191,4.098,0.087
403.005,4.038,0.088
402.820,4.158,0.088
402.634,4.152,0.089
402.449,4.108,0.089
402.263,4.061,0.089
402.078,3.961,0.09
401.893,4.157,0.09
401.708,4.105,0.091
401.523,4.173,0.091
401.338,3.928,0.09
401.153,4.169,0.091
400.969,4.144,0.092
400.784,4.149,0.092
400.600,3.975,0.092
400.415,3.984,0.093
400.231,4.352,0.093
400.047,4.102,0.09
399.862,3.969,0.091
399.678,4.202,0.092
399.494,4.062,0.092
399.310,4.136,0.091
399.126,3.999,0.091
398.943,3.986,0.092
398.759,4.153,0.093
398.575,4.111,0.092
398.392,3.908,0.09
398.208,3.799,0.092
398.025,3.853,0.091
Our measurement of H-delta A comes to 0.39 nm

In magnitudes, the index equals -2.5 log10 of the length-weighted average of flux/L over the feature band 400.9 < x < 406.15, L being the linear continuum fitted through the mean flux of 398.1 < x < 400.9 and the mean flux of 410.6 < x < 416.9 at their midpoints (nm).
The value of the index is -0.02 mag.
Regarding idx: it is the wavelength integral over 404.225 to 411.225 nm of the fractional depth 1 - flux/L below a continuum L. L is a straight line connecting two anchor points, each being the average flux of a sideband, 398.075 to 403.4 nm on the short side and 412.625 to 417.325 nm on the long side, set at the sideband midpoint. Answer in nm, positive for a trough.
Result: 0.37 nm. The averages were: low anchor 4.07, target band 3.86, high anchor 4.09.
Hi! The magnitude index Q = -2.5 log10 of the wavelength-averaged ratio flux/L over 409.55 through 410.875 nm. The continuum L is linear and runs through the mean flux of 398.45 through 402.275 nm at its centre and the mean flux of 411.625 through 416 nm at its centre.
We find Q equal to 0.281 mag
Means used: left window 4.09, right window 4.05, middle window 3.13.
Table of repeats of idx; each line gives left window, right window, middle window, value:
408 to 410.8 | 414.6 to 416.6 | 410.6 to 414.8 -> -0.16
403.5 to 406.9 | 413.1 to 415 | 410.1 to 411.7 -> 0.22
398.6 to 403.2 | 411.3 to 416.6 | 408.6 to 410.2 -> 0.19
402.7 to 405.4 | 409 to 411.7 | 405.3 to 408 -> -0.14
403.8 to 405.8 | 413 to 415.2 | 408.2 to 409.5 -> 0.04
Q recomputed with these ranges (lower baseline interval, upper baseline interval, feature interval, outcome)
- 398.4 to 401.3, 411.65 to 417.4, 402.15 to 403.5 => 0.002 mag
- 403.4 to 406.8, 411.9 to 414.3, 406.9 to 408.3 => 0.014 mag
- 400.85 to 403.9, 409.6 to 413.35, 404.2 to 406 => -0.035 mag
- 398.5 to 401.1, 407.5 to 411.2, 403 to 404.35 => -0.055 mag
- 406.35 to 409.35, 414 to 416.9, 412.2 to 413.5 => -0.001 mag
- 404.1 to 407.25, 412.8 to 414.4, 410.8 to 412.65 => 0.034 mag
